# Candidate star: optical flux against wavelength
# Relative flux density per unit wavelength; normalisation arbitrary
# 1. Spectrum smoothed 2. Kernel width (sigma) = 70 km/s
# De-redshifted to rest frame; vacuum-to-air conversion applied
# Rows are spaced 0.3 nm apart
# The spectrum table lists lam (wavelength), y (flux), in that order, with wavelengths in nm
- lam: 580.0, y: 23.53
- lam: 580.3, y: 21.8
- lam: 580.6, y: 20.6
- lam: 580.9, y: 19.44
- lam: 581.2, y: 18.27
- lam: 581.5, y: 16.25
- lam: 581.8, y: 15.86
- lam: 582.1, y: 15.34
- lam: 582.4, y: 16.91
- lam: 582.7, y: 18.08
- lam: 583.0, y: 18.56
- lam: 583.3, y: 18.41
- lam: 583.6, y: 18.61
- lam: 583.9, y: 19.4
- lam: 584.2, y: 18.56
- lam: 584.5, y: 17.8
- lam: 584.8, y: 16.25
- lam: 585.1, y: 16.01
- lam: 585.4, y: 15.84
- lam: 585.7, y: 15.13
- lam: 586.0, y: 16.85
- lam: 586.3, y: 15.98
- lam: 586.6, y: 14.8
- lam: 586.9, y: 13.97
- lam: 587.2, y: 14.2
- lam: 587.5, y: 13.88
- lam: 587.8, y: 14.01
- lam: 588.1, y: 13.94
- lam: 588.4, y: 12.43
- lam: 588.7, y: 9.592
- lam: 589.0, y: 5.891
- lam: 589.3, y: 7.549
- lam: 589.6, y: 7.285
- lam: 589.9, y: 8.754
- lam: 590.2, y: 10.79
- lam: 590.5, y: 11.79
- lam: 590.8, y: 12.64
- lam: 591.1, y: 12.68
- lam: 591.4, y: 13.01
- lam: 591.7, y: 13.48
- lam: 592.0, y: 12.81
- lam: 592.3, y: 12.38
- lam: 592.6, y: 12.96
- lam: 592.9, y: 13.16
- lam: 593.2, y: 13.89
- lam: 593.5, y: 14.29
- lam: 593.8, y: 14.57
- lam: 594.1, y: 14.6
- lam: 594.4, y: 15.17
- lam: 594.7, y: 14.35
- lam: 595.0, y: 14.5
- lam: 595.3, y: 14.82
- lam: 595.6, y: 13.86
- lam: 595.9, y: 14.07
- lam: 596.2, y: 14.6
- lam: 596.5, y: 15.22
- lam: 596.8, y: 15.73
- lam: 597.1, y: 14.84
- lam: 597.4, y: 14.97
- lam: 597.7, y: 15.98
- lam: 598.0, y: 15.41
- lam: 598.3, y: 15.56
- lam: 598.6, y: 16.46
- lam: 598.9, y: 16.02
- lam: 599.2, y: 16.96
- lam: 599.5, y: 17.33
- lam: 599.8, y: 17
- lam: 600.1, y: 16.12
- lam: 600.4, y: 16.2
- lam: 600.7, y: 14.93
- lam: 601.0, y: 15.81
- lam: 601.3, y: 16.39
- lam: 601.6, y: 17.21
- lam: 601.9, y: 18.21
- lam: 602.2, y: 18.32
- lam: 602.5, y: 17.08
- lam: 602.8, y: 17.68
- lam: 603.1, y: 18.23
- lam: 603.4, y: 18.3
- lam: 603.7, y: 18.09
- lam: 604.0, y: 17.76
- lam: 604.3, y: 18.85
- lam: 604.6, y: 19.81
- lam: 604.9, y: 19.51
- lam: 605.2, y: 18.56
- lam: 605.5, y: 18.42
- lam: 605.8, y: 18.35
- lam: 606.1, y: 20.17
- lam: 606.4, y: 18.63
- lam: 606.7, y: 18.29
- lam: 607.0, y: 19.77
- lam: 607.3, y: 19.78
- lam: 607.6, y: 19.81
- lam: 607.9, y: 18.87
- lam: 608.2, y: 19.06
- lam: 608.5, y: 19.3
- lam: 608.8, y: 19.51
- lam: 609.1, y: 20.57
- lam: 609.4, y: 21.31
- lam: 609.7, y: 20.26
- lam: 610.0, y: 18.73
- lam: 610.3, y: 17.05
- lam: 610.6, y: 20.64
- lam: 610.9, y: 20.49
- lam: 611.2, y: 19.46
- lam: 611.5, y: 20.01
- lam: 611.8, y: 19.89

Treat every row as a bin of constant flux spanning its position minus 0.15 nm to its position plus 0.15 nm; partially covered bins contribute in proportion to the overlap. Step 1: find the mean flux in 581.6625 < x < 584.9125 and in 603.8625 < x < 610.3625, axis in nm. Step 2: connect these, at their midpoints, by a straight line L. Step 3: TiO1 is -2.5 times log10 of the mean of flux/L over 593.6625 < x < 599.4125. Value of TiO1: 0.22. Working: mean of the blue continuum 17.6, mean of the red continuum 19.2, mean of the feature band 15.2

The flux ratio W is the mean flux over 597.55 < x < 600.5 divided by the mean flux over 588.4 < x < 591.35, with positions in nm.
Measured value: 1.64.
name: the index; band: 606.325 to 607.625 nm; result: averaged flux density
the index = 19.2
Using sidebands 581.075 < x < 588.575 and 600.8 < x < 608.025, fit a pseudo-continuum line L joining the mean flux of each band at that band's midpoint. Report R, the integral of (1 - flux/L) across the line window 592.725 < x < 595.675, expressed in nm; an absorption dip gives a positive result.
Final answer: 0.50 nm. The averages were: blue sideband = 16.2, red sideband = 18.4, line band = 14.3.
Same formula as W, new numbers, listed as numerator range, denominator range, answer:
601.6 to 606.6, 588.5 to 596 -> 1.50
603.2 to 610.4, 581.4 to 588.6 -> 1.19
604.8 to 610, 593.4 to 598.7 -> 1.30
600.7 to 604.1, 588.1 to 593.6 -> 1.52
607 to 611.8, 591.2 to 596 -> 1.42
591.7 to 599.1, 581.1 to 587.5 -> 0.88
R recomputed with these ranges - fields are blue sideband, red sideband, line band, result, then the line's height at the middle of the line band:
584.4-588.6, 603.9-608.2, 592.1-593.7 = 0.29 nm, 16.3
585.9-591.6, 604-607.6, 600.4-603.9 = 0.07 nm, 17.6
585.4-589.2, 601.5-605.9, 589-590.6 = 0.60 nm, 14.2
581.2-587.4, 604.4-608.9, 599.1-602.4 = 0.31 nm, 18.5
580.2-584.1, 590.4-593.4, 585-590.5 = 0.99 nm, 15.2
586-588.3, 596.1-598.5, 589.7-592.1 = 0.48 nm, 14.8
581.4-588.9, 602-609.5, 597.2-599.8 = 0.25 nm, 17.8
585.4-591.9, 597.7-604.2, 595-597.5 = 0.07 nm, 15.2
